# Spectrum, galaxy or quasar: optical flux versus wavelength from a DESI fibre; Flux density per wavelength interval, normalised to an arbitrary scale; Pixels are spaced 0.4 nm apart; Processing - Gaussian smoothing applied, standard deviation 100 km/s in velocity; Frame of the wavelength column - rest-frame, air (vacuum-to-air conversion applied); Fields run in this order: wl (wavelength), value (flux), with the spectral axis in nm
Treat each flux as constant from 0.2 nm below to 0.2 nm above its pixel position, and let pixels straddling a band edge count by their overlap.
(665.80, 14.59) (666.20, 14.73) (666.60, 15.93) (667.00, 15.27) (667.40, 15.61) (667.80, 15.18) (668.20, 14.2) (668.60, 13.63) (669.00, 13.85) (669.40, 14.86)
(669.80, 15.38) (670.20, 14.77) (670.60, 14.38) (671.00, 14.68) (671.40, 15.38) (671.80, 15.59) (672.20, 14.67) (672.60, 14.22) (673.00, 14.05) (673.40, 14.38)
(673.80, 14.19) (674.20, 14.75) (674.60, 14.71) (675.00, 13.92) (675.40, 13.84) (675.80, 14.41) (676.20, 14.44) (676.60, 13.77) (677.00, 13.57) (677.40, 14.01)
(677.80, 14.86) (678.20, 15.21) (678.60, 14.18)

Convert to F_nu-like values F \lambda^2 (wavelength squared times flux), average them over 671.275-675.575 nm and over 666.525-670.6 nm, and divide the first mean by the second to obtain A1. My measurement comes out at 1.0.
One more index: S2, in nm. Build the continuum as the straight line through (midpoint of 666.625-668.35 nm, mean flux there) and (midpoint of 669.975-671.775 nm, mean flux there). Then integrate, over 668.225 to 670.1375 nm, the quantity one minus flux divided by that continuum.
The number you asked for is 0.08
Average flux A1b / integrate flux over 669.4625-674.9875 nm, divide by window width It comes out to 14.7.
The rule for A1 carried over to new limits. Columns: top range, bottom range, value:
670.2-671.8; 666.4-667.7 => 0.97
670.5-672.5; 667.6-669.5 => 1.05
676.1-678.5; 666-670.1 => 0.99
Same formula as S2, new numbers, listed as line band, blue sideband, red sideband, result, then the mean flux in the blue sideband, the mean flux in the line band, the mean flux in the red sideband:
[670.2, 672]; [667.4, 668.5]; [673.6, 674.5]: -0.044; 14.8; 15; 14.5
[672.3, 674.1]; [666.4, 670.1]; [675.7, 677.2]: 0.012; 14.9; 14.3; 14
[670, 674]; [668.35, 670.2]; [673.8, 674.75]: -0.024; 14.5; 14.6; 14.6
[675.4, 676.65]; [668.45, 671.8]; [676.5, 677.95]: -0.004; 14.7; 14.2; 14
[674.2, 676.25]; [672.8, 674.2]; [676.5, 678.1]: -0.011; 14.3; 14.3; 14.1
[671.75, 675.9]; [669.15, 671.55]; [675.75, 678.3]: 0.051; 14.9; 14.4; 14.3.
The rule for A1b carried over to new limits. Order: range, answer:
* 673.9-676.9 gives 14.2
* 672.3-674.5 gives 14.4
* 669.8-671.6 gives 14.9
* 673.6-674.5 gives 14.5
